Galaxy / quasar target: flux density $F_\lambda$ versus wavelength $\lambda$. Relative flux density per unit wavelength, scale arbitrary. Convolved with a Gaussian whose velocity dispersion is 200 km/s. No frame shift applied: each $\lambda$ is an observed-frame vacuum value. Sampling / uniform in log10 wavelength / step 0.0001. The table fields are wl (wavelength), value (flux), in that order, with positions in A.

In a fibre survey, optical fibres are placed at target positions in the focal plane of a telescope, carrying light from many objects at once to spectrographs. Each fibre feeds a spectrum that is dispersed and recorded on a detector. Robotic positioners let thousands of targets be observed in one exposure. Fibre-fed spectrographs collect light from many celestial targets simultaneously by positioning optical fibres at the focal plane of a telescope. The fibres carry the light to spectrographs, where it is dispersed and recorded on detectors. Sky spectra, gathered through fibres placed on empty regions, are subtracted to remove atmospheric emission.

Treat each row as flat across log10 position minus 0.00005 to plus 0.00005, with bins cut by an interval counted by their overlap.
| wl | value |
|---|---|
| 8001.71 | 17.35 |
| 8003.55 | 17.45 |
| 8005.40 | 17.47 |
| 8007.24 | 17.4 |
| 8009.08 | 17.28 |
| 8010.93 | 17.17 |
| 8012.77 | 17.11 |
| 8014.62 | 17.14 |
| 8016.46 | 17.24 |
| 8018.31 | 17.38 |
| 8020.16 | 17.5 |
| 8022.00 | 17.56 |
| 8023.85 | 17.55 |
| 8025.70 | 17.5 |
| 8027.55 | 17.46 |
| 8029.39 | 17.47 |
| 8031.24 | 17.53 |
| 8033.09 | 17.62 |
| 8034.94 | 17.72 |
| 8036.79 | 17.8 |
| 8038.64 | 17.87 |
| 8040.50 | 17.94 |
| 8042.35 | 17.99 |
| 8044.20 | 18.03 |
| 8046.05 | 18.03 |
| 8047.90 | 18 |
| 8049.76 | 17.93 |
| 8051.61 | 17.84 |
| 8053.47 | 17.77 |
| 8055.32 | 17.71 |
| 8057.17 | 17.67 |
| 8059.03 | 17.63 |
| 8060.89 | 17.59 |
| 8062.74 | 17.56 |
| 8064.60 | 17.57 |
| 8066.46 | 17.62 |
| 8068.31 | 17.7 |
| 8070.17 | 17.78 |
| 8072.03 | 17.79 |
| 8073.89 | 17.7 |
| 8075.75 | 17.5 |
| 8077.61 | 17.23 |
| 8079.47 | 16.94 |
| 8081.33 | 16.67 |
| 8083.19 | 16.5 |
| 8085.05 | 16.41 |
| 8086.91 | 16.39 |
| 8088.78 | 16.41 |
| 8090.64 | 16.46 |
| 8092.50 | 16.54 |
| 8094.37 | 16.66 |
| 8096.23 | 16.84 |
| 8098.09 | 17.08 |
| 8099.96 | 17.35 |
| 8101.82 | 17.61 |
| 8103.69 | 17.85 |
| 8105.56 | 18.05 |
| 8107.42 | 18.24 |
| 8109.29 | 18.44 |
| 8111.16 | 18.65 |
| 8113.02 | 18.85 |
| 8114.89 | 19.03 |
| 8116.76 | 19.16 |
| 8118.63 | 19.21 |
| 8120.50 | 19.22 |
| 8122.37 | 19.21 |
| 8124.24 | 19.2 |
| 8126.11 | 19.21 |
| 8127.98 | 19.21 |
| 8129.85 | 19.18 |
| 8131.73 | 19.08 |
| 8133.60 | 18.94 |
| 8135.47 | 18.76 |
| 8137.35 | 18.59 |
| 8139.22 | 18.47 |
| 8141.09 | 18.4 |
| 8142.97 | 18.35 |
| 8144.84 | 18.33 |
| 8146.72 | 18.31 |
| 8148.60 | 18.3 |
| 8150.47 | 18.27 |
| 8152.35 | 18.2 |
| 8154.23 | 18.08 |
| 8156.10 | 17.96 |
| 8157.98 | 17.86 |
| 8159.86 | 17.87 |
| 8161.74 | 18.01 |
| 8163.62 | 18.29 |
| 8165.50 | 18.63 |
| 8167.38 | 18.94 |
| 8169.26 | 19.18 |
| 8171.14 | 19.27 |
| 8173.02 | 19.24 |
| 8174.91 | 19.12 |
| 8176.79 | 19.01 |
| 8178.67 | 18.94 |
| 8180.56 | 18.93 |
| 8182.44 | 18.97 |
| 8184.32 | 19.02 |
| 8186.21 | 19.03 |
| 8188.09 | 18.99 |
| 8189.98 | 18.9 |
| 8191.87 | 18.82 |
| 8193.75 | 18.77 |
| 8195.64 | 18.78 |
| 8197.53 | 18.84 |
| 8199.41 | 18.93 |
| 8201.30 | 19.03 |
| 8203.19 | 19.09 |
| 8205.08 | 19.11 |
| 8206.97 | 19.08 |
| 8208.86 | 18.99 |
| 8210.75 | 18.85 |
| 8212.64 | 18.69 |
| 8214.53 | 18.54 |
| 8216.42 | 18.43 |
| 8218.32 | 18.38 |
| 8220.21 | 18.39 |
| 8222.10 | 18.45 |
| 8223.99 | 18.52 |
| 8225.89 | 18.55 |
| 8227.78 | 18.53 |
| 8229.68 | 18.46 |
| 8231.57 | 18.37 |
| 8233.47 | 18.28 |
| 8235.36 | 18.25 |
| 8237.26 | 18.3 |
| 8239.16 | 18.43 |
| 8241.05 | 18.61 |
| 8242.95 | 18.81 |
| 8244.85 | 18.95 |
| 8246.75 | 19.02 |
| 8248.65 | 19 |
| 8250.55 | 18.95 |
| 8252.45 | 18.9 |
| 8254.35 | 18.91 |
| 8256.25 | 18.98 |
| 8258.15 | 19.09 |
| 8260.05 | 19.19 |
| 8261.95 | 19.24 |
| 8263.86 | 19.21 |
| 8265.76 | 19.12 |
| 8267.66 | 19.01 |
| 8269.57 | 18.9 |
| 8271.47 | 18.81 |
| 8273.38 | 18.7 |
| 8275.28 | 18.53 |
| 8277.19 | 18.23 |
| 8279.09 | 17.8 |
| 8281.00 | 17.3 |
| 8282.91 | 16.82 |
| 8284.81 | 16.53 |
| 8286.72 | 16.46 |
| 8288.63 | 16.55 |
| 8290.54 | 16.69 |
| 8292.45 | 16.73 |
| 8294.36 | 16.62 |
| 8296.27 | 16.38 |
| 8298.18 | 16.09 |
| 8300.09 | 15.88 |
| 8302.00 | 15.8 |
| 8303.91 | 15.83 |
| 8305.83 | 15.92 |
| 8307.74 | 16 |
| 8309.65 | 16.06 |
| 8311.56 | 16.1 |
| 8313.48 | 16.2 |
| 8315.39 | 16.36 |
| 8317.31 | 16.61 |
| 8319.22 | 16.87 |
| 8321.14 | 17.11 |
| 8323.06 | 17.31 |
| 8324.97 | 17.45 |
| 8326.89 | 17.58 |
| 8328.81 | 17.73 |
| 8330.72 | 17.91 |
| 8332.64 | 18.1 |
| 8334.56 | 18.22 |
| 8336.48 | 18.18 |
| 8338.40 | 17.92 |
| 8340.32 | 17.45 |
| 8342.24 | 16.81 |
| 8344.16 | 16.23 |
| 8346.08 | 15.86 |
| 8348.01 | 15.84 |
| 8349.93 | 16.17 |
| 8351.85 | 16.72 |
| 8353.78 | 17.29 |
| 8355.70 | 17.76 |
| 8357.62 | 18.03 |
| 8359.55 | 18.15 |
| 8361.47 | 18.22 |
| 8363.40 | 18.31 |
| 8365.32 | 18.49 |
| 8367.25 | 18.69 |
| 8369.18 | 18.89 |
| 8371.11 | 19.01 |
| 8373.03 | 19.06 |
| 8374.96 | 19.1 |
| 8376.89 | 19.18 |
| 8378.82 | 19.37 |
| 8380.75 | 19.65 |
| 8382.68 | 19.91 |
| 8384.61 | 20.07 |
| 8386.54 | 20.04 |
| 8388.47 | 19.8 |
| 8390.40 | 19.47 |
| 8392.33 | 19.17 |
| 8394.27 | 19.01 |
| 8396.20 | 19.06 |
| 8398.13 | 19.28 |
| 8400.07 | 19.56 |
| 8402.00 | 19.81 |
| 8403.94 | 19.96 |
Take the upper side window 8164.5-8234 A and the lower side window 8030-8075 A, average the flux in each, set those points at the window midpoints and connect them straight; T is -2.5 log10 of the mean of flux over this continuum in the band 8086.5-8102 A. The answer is 0.08 mag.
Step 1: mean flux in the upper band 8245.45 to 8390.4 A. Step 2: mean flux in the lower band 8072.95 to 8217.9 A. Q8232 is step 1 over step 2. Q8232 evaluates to 1.0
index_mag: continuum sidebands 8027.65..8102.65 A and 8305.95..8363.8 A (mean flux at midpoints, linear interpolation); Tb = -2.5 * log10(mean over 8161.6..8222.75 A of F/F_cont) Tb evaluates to -0.09 mag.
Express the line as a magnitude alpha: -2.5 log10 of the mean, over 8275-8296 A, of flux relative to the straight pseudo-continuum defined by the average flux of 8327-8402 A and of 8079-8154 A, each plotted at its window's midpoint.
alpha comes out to 0.08 mag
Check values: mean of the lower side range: 18.1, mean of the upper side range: 18.4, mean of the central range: 17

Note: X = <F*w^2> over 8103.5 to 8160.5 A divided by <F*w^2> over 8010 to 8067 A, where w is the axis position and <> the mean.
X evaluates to 1.1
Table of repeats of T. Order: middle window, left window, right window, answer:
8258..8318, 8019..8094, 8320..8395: 0.05 mag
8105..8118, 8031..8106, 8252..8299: -0.07 mag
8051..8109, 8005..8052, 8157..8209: 0.04 mag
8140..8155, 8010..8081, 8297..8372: -0.05 mag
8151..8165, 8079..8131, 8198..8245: 0.01 mag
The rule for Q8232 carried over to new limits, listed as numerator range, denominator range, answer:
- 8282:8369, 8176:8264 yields 0.90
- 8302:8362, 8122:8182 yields 0.91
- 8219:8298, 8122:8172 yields 0.98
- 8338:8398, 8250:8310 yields 1.04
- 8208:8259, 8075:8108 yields 1.10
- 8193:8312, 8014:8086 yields 1.03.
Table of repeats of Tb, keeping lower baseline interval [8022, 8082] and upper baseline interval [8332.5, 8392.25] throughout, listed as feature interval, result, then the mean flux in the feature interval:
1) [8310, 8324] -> 0.10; 16.6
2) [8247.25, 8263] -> -0.06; 19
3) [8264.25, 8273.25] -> -0.05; 19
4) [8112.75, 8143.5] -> -0.07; 19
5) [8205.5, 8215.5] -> -0.05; 18.9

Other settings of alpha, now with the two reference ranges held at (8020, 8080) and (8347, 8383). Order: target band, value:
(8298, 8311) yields 0.14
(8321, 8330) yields 0.04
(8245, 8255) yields -0.05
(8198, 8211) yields -0.06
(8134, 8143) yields -0.04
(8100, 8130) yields -0.05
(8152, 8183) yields -0.04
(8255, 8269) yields -0.06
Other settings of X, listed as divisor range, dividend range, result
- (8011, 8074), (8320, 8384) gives 1.10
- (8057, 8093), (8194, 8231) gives 1.13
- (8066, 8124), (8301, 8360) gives 1.02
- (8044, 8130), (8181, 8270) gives 1.09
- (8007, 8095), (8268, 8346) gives 1.04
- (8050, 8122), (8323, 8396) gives 1.11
